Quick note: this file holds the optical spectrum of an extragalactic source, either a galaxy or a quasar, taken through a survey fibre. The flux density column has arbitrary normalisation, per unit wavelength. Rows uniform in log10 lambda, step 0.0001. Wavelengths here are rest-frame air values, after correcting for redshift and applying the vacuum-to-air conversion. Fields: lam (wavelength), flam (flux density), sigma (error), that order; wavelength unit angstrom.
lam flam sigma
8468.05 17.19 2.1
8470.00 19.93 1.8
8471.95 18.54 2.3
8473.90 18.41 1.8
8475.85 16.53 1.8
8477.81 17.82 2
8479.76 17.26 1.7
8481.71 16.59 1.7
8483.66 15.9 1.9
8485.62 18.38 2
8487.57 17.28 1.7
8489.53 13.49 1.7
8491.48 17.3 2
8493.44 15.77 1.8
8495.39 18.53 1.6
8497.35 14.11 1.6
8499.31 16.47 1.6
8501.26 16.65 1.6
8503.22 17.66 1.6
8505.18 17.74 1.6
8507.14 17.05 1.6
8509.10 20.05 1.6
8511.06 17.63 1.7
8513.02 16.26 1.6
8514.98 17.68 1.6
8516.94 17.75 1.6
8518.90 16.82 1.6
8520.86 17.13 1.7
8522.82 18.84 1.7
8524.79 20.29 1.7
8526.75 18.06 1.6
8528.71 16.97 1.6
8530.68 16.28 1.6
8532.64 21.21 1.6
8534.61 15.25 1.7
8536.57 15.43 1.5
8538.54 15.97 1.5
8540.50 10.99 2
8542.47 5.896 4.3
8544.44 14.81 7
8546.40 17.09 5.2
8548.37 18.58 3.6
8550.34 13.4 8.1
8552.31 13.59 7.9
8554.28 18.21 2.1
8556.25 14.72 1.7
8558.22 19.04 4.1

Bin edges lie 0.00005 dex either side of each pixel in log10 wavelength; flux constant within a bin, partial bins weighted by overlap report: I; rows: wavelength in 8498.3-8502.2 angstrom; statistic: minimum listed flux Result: 16.47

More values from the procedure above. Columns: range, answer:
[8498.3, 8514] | 16.26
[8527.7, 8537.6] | 15.25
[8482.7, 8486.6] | 15.9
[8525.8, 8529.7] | 16.97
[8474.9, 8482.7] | 16.53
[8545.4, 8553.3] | 13.4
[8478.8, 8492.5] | 13.49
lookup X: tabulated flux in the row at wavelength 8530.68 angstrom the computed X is 16.28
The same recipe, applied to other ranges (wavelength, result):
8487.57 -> 17.28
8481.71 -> 16.59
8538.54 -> 15.97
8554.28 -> 18.21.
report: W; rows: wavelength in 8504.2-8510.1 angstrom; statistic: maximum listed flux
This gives 20.05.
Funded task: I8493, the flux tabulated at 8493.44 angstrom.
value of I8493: 15.77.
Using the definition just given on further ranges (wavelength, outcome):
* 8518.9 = 16.82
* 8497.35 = 14.11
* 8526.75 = 18.06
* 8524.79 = 20.29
